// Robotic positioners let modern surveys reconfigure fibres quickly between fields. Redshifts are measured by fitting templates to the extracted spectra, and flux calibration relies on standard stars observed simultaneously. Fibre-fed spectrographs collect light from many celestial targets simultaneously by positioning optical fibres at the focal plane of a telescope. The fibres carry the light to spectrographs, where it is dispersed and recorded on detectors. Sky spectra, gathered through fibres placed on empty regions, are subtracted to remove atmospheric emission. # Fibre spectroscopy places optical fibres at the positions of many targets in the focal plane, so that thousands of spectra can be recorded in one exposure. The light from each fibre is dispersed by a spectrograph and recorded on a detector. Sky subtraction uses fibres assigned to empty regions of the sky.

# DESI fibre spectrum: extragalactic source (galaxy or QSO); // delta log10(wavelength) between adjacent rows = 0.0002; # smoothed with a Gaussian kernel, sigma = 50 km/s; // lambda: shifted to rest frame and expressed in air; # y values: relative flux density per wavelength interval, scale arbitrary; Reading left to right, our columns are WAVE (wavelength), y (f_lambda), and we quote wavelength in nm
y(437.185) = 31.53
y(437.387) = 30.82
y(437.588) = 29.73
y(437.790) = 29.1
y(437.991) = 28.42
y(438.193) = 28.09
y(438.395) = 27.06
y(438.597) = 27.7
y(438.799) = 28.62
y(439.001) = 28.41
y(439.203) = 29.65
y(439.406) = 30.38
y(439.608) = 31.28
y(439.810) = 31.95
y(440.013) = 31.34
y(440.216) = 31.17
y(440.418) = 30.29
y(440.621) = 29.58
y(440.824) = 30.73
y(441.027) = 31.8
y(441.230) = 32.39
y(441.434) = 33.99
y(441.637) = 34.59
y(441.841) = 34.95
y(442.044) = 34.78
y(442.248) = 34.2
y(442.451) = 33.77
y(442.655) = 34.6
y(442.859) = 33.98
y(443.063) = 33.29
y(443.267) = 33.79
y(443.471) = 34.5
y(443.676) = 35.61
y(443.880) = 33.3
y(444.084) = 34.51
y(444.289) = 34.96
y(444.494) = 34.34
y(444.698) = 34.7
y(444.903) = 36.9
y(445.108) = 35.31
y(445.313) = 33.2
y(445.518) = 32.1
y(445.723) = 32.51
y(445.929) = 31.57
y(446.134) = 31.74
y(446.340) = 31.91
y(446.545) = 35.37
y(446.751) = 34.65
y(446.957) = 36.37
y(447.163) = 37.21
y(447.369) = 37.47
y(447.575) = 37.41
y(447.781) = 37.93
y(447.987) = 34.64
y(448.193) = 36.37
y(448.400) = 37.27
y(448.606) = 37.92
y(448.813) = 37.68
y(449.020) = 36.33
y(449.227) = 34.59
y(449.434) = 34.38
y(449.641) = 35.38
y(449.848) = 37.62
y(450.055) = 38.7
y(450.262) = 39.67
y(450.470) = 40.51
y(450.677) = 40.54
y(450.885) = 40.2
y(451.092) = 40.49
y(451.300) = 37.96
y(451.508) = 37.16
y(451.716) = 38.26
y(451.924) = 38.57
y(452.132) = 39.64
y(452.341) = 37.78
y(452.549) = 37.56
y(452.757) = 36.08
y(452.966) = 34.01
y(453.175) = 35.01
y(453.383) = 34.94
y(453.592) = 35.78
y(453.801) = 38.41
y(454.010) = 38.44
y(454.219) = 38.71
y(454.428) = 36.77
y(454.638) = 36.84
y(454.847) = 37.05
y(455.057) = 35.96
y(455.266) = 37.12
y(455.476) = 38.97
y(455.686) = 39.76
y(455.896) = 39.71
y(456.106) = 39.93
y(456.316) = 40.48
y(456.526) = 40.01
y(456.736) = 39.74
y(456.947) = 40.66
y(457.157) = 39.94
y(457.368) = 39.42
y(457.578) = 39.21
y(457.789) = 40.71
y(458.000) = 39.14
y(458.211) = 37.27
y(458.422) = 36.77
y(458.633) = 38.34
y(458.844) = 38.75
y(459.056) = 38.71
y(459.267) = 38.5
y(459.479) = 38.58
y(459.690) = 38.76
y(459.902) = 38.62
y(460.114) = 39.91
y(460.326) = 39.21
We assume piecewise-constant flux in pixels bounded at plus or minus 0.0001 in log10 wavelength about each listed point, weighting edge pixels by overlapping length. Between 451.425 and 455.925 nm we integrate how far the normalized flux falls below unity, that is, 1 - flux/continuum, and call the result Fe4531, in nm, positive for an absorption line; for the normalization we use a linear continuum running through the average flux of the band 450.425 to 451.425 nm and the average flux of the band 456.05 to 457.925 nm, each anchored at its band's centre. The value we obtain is 0.291 nm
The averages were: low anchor 39.9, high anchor 40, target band 37.3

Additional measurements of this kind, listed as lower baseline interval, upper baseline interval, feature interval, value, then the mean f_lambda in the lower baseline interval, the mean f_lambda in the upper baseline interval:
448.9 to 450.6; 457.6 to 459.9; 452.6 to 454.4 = 0.06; 37.2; 38.6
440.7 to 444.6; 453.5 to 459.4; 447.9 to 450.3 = -0.04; 33.9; 38.6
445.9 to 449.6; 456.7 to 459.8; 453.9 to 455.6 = 0.02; 35.7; 38.9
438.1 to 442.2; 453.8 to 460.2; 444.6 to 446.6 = 0.00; 31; 38.8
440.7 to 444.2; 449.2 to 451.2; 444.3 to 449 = 0.14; 33.8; 38.4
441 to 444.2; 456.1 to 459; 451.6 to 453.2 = 0.01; 34.1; 39.3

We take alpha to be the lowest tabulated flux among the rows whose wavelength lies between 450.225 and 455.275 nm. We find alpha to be 34.01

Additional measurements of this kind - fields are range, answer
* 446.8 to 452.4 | 34.38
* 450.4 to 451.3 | 37.96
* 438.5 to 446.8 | 27.7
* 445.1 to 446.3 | 31.57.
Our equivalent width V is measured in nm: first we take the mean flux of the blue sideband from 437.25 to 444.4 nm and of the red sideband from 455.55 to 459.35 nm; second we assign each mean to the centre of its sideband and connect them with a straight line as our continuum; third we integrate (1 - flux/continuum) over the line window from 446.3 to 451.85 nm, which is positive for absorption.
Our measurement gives -0.27 nm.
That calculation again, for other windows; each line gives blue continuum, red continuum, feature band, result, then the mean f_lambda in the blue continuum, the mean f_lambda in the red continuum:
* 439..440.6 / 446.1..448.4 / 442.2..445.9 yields -0.067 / 30.7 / 35.7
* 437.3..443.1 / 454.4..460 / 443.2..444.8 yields -0.075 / 31.3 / 38.8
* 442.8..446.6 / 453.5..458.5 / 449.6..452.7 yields -0.180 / 33.9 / 38.6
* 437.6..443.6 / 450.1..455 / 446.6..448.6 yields -0.080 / 31.5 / 37.8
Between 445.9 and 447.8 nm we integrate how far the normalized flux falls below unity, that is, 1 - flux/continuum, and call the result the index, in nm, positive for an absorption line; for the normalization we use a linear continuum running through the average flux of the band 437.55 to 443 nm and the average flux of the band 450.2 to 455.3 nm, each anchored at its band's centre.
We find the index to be -0.03 nm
